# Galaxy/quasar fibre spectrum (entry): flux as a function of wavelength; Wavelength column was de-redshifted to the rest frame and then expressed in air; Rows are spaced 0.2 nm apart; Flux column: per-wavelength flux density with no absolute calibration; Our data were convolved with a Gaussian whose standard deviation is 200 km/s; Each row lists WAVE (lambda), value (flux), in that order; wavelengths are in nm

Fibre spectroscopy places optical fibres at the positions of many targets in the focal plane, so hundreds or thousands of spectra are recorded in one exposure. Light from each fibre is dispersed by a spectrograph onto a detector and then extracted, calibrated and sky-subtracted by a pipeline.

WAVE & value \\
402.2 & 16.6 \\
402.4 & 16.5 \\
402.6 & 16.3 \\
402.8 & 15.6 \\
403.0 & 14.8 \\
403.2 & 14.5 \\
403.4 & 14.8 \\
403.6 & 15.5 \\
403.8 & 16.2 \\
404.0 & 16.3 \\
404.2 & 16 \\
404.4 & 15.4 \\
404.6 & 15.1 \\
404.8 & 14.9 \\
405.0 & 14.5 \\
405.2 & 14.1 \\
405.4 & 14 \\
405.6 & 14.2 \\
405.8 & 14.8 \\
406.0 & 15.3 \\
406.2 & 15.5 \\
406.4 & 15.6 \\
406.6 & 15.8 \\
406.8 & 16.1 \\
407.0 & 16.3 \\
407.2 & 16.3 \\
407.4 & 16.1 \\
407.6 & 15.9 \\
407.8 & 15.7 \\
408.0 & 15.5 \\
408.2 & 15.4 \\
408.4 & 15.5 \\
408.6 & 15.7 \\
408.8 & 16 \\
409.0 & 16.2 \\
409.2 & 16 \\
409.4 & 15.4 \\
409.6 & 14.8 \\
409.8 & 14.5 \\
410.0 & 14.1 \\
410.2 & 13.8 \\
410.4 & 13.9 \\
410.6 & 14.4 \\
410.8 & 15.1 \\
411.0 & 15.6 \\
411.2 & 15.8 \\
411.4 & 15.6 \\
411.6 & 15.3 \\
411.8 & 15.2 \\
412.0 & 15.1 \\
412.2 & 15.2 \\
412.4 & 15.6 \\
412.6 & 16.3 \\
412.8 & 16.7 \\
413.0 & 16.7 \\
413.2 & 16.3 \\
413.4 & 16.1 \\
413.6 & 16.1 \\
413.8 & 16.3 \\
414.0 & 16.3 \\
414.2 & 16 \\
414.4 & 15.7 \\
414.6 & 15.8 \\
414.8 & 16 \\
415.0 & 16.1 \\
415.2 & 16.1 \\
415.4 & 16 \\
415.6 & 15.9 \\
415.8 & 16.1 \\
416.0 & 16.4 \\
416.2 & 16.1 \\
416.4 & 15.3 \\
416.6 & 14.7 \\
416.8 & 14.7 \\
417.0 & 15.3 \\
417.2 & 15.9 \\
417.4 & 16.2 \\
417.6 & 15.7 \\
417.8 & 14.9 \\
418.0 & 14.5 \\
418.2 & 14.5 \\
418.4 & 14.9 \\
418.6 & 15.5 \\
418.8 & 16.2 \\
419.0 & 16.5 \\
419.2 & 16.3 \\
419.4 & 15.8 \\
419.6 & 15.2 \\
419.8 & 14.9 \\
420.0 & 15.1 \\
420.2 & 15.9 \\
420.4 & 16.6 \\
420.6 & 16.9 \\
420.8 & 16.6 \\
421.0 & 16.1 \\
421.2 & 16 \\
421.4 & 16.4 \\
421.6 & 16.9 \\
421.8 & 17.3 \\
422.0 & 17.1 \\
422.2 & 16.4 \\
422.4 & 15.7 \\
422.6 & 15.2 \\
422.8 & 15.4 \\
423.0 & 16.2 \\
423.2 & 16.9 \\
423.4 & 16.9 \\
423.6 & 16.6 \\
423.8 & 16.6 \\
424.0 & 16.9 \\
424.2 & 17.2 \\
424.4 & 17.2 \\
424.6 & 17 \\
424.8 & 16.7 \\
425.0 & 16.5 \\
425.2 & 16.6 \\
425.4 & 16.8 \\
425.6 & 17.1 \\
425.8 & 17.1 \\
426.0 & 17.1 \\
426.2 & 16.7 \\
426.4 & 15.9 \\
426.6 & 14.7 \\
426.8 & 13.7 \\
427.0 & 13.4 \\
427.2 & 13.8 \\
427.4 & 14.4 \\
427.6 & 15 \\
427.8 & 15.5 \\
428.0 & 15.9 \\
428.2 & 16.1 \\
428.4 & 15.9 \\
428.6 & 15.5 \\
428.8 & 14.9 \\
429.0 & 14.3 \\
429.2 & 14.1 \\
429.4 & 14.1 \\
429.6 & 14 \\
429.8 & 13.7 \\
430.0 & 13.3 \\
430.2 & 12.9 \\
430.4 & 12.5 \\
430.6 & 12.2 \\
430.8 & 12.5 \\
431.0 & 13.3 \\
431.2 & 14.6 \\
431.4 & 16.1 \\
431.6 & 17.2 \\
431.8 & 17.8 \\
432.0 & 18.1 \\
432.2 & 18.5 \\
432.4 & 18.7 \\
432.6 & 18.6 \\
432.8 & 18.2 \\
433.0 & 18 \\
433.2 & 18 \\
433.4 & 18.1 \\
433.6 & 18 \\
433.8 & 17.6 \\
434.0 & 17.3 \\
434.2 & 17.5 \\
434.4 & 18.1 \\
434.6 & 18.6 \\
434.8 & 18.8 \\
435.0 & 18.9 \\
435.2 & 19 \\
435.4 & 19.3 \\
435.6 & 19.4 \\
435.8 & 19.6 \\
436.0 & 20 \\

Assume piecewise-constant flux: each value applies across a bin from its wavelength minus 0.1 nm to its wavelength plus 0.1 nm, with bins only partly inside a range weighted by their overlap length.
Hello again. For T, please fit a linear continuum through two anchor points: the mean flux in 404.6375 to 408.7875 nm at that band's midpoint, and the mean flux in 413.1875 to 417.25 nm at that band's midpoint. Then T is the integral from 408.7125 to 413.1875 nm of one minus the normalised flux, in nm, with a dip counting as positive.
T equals 0.08 nm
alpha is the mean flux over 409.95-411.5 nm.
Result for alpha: 14.8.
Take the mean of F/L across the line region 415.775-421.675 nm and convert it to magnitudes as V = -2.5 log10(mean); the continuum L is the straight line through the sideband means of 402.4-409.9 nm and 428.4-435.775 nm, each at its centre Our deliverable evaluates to 0.01 mag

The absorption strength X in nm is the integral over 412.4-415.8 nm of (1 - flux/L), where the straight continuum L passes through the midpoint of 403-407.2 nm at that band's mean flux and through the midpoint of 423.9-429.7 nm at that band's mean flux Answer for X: -0.16 nm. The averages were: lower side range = 15.3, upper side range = 15.7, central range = 16.1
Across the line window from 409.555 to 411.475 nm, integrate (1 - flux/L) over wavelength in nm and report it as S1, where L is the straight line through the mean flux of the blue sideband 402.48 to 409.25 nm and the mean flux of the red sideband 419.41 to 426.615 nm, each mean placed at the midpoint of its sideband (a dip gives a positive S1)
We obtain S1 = 0.12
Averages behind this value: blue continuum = 15.5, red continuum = 16.4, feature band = 14.7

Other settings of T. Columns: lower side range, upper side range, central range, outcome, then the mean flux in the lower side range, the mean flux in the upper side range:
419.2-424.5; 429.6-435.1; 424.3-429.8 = 0.30 nm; 16.3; 16.5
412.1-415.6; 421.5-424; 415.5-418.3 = 0.13 nm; 16.1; 16.5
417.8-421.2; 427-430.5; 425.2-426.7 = -0.17 nm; 15.7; 14.4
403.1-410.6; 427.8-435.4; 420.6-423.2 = -0.07 nm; 15.3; 16.3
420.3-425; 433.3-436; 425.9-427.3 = 0.18 nm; 16.6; 18.5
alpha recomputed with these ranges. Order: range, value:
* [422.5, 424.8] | 16.6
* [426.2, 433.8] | 15.5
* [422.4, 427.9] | 16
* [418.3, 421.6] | 16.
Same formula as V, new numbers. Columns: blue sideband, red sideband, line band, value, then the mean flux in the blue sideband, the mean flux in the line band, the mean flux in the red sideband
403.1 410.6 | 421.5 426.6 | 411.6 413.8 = -0.01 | 15.3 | 15.9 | 16.6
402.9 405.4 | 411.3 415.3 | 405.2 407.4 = 0.00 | 15.1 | 15.4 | 15.9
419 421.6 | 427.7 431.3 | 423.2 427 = -0.09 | 16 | 16.4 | 14.2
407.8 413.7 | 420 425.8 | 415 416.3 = -0.01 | 15.4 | 16.1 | 16.5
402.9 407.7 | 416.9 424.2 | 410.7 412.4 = 0.02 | 15.3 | 15.4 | 16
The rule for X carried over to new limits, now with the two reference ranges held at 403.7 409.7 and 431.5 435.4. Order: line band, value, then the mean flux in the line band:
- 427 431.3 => 0.860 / 14.2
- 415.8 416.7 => 0.042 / 15.7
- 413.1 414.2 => -0.001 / 16.2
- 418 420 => 0.152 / 15.5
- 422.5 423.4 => 0.058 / 16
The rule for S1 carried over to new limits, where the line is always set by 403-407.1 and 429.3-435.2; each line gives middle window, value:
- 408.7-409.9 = -0.005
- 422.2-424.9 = -0.075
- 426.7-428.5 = 0.152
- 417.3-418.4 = 0.046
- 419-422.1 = -0.058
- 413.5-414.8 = -0.033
